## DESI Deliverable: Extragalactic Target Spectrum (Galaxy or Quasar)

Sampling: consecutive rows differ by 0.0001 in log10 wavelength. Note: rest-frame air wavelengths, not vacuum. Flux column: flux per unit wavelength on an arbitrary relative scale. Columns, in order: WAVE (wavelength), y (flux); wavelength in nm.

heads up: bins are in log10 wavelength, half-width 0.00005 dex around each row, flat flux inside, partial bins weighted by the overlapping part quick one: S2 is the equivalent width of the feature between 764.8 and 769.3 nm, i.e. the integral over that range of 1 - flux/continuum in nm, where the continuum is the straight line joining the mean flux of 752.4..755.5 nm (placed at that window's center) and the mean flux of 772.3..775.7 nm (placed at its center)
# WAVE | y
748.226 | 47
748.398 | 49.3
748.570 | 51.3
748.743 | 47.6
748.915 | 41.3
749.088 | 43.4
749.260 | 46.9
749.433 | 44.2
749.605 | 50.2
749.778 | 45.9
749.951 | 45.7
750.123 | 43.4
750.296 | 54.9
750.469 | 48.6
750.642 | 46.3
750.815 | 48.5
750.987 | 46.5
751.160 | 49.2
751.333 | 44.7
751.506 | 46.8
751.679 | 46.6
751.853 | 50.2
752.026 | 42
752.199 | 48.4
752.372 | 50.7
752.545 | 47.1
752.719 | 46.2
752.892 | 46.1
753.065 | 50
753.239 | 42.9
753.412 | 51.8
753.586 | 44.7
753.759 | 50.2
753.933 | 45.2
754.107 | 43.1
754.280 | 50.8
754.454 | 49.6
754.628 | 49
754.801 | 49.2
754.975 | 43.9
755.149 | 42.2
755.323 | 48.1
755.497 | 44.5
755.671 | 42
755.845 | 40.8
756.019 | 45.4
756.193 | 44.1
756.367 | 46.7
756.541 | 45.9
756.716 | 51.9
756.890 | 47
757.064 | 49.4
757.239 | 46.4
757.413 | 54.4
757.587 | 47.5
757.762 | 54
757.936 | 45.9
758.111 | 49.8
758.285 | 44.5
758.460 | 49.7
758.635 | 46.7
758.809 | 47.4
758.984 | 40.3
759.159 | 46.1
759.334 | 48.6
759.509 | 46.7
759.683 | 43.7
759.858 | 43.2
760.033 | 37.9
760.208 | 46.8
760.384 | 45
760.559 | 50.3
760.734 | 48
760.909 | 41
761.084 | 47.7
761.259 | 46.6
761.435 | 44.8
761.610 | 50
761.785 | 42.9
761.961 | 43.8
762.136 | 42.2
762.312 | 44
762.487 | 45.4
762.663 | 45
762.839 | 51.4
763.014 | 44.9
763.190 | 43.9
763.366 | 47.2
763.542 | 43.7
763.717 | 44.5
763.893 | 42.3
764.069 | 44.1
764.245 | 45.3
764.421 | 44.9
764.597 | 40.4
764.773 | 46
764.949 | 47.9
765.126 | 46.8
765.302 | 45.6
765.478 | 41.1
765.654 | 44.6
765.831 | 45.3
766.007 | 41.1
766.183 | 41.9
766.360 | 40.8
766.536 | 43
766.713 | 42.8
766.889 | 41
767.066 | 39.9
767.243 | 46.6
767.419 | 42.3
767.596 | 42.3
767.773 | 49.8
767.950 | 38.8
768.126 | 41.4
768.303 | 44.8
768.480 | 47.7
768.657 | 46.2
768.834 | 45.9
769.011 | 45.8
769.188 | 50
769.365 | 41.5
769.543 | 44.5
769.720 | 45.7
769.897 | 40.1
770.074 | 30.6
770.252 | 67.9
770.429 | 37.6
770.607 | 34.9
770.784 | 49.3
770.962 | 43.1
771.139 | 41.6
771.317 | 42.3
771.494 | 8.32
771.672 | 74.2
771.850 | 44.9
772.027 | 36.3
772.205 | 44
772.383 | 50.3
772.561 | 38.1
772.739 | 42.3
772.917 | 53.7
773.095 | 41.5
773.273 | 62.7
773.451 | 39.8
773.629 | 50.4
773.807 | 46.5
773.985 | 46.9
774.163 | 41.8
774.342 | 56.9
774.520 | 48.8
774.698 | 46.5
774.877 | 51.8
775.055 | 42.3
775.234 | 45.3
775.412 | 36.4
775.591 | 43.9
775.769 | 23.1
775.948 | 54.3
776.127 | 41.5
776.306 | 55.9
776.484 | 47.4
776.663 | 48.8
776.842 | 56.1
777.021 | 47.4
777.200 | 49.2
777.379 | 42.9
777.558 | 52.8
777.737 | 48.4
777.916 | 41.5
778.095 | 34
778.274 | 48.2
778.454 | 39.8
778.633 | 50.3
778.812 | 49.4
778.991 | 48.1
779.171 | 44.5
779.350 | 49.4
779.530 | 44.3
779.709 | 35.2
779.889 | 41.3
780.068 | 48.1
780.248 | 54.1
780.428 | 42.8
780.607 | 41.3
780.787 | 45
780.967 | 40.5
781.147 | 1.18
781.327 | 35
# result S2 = 0.24 nm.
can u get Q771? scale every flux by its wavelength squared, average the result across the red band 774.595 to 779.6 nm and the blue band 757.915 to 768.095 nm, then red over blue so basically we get 1.1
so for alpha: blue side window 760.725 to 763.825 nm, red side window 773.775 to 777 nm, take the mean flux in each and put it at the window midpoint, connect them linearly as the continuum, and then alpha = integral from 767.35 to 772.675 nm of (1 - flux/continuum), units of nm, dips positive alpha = 0.26 nm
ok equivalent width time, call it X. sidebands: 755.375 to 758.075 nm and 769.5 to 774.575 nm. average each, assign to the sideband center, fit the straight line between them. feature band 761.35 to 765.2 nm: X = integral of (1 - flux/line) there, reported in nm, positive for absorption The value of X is 0.10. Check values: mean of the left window 47.1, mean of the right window 45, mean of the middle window 45.1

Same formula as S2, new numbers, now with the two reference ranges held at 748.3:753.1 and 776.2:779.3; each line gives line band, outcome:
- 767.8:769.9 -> 0.11 nm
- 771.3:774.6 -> 0.10 nm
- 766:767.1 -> 0.13 nm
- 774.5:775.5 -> 0.05 nm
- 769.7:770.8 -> 0.09 nm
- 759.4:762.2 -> 0.13 nm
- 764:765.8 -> 0.10 nm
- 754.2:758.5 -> -0.01 nm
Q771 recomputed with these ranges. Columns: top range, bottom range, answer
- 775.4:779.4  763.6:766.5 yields 1.08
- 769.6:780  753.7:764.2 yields 1.02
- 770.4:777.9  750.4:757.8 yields 1.02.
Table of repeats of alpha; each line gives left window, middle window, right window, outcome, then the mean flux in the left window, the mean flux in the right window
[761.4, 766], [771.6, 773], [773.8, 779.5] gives -0.06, 44.9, 46.2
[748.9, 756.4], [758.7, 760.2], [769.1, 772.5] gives 0.03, 46.6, 43.5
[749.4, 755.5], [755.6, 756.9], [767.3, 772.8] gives 0.03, 47.2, 43.7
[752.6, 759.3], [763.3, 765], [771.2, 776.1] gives 0.05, 46.9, 44.9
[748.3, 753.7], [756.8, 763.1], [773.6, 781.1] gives 0.03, 47.2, 45.5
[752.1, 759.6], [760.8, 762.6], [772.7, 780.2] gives 0.08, 47.1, 46.2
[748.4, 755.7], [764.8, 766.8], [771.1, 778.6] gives 0.10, 47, 45.5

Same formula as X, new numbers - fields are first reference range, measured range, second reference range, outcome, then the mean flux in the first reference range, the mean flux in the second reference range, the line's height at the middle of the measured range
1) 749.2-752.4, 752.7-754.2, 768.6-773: 0.00 nm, 47.3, 43.9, 46.8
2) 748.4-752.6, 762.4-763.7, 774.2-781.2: 0.01 nm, 47.1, 44.8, 46.1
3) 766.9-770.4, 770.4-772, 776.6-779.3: 0.12 nm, 44.6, 46.8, 45.2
